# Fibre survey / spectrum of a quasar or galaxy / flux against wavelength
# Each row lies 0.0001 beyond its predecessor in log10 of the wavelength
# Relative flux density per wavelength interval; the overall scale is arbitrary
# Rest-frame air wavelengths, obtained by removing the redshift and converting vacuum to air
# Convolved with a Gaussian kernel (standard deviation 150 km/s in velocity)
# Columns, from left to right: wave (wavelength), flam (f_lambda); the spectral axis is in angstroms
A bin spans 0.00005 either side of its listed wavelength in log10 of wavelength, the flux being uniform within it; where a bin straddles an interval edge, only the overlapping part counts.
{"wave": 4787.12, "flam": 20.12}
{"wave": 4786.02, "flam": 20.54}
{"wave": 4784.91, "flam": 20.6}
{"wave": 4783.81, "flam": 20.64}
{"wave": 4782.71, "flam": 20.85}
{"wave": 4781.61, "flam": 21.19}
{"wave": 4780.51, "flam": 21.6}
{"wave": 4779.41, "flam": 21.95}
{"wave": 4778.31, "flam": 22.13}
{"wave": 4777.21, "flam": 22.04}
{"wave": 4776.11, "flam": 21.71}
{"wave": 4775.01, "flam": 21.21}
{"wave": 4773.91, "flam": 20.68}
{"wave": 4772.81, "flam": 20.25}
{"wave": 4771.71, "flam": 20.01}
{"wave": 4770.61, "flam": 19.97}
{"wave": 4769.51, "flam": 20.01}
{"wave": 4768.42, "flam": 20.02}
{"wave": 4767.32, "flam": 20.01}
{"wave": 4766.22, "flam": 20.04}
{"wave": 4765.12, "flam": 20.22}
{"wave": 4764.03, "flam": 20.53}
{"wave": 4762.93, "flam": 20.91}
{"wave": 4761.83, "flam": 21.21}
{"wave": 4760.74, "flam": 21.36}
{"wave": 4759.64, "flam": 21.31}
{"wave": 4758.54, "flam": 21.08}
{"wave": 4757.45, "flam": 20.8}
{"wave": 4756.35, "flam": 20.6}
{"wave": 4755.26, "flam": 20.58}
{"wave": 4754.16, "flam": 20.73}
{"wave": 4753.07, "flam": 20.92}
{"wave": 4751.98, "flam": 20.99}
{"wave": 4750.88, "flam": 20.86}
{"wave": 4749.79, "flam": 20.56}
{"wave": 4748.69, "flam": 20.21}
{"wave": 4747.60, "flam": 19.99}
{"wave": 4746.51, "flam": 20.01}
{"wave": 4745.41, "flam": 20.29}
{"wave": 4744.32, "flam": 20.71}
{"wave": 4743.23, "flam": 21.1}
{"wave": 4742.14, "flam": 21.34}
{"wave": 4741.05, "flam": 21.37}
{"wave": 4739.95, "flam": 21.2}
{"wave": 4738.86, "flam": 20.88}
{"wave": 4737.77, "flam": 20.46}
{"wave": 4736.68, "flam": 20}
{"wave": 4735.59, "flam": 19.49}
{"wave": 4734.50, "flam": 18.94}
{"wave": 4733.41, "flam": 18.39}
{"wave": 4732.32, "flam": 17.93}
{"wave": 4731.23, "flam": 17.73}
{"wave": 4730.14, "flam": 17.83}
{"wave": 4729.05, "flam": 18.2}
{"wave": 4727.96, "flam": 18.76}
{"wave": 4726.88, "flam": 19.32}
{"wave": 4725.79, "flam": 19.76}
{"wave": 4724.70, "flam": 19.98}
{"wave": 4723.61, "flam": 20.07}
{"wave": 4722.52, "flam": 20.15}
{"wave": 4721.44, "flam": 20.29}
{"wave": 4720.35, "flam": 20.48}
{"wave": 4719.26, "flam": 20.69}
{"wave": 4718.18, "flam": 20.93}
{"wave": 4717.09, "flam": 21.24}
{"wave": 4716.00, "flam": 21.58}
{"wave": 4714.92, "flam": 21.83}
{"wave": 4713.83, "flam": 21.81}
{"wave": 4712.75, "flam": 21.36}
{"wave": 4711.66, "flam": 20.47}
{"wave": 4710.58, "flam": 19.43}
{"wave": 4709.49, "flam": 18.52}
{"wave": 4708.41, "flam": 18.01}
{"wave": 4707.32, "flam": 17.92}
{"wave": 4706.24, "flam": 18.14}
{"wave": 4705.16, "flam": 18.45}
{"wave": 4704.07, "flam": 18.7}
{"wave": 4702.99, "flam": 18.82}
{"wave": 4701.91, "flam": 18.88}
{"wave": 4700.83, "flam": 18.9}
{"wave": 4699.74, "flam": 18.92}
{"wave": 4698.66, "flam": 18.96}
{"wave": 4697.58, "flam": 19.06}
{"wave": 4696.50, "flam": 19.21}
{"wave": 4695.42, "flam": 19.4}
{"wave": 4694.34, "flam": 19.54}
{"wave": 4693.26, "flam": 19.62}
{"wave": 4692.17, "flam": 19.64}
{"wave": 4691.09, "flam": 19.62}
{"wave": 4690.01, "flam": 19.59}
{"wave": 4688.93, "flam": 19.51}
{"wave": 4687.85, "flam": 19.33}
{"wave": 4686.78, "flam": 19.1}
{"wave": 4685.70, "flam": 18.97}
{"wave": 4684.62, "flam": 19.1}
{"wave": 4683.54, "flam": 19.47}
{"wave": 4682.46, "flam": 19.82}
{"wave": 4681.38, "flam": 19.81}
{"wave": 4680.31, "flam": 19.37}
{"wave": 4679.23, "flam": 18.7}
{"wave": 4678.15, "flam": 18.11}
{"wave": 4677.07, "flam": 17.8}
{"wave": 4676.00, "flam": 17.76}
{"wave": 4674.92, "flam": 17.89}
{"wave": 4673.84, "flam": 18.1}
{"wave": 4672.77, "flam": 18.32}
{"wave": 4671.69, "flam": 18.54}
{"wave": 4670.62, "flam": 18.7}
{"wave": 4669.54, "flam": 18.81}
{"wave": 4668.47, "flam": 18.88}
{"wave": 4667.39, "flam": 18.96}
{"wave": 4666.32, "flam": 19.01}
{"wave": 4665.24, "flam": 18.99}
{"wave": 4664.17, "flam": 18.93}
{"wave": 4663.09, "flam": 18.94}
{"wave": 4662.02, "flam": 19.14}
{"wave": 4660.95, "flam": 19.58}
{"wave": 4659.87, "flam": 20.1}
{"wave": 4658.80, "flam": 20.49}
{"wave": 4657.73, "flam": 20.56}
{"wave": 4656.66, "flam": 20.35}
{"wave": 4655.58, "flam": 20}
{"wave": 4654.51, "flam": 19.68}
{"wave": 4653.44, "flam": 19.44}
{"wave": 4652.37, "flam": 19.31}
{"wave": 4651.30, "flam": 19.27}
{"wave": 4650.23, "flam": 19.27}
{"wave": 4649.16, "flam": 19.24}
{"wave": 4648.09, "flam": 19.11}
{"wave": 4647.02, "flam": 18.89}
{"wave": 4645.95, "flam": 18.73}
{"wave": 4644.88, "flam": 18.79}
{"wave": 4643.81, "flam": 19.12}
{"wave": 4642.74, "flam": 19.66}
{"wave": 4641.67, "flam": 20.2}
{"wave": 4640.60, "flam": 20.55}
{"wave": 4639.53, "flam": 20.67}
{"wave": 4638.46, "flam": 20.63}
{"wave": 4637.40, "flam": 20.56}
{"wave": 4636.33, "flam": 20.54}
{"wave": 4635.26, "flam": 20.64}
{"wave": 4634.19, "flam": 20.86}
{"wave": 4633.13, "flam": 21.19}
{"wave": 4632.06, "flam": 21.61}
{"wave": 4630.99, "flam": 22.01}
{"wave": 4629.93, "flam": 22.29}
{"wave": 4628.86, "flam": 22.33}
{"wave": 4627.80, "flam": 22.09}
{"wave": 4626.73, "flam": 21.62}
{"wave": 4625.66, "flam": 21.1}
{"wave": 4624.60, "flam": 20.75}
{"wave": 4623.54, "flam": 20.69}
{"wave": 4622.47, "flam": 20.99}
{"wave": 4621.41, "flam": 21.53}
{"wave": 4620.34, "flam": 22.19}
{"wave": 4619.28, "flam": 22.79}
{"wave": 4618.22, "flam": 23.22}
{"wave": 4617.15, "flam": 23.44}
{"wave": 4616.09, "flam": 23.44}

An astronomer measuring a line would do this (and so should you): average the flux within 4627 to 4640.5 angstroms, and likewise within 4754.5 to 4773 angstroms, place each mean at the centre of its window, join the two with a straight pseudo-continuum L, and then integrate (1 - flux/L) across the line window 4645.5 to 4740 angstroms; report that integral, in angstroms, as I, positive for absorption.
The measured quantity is 7.1 angstroms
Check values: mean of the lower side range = 21.3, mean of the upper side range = 20.5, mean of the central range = 19.3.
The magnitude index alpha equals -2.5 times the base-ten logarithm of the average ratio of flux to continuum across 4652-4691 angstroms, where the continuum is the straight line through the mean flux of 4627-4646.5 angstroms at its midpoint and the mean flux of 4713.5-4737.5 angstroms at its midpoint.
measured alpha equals 0.07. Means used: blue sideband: 20.7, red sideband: 19.8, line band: 19.2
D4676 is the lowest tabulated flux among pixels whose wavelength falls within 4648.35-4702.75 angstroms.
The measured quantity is 17.76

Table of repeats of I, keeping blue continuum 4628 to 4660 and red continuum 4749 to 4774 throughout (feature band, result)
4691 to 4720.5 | 1.1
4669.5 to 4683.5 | 1.2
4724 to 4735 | 1.0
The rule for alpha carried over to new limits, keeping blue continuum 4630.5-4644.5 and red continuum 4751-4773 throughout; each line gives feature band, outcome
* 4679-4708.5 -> 0.08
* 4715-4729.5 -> 0.02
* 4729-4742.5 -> 0.06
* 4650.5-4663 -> 0.04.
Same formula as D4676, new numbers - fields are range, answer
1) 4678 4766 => 17.73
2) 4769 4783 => 19.97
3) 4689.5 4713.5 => 17.92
